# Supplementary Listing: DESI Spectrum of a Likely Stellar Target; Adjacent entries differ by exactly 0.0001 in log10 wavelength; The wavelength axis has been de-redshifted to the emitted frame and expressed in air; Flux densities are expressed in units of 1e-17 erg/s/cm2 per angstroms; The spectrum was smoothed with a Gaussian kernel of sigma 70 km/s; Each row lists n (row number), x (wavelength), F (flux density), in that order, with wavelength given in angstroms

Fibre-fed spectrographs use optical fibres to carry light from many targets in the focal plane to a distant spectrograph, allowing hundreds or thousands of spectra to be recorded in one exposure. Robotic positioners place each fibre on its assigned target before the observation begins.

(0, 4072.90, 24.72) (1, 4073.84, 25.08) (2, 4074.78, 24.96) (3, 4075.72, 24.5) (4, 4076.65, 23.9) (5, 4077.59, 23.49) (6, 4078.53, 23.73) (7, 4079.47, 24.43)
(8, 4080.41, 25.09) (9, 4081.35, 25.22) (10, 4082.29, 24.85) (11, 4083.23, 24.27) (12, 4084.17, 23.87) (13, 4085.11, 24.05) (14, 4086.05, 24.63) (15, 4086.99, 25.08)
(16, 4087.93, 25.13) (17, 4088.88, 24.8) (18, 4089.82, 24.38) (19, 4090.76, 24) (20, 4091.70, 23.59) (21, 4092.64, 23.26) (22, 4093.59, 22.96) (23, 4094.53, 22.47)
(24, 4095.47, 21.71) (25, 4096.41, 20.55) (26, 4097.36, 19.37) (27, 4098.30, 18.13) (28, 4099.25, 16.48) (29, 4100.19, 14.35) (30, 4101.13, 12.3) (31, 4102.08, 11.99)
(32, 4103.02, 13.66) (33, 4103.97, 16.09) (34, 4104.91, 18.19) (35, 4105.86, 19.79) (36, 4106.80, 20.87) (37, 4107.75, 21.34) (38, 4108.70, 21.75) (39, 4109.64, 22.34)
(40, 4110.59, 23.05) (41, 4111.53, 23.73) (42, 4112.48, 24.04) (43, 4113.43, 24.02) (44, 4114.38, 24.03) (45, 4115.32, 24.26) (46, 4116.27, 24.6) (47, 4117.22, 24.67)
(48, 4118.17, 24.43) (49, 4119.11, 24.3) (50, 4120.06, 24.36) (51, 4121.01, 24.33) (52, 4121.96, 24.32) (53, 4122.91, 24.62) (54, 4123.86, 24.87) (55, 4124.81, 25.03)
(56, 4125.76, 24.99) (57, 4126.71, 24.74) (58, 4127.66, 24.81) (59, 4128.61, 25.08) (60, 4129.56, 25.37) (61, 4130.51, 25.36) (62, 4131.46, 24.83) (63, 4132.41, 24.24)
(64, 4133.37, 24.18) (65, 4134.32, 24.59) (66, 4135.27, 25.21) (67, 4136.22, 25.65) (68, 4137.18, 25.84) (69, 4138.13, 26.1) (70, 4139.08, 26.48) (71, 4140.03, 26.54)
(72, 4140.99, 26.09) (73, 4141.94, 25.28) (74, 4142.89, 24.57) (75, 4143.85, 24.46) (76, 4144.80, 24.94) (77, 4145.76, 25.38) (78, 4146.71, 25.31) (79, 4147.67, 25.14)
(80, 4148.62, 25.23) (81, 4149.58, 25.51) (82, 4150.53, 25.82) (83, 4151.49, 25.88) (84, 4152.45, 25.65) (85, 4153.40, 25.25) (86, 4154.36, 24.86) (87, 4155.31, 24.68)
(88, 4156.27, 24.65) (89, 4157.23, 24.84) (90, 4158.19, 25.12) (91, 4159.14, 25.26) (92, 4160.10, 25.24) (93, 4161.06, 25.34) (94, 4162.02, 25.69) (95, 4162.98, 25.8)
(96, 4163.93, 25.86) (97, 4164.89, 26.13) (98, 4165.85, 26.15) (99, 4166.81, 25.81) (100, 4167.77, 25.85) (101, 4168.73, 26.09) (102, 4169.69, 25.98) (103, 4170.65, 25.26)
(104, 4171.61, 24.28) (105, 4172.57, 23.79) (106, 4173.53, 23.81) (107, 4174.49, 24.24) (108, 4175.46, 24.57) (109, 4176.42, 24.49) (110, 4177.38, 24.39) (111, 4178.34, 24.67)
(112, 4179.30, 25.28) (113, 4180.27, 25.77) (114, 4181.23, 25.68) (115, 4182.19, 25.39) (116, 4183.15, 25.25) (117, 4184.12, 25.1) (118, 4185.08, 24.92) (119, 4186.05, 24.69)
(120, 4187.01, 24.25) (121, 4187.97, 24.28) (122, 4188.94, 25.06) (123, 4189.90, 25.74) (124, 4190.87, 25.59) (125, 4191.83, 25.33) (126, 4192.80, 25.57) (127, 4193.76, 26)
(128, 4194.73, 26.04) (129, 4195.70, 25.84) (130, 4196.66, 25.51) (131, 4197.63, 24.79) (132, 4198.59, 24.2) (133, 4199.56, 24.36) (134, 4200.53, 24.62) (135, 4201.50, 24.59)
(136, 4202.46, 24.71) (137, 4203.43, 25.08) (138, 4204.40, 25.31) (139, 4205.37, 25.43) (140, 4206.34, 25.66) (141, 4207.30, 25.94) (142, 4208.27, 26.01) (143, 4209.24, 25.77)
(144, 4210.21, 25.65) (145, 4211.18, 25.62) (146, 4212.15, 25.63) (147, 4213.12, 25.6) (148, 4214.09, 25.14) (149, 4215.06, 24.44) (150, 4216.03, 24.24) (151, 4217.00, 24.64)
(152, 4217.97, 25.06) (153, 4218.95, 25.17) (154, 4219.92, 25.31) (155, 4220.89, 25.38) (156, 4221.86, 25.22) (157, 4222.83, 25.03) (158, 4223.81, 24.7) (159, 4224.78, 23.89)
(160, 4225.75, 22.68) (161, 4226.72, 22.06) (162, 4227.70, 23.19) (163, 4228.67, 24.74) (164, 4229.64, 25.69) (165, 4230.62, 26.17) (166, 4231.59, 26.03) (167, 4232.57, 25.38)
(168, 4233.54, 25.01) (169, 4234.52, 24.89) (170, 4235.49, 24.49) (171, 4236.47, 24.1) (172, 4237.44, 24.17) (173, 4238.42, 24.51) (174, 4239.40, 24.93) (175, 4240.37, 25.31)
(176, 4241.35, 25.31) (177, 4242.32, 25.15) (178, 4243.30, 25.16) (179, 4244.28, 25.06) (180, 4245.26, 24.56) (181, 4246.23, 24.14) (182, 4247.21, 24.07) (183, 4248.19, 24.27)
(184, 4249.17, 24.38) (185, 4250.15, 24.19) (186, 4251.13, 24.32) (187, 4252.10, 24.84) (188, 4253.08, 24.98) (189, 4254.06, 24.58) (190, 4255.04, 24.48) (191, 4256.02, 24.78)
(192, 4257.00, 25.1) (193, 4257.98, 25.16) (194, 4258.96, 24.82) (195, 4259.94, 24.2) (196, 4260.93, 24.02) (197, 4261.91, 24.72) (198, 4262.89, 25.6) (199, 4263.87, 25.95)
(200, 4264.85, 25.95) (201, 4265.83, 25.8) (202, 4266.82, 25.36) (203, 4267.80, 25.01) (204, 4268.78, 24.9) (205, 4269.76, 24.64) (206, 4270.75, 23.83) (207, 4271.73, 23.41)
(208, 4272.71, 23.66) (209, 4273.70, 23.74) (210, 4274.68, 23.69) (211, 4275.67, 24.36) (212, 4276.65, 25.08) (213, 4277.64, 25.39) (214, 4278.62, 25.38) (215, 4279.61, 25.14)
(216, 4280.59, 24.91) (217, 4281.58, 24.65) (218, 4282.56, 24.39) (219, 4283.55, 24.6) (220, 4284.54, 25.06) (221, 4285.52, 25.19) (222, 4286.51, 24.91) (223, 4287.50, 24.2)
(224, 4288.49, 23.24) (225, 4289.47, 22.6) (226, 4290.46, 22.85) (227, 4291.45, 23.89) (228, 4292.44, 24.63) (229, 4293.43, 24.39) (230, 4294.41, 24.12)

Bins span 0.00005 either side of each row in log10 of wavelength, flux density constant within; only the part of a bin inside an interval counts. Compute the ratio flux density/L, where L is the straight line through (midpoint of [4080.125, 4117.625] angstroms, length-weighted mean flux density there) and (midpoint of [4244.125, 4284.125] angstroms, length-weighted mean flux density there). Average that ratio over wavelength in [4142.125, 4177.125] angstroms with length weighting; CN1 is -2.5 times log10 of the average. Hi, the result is -0.11 mag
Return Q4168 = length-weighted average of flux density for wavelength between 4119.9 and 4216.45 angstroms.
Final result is 25.2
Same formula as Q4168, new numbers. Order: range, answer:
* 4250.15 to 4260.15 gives 24.7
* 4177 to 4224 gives 25.2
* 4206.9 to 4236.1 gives 24.9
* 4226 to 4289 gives 24.7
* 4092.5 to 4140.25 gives 22.5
